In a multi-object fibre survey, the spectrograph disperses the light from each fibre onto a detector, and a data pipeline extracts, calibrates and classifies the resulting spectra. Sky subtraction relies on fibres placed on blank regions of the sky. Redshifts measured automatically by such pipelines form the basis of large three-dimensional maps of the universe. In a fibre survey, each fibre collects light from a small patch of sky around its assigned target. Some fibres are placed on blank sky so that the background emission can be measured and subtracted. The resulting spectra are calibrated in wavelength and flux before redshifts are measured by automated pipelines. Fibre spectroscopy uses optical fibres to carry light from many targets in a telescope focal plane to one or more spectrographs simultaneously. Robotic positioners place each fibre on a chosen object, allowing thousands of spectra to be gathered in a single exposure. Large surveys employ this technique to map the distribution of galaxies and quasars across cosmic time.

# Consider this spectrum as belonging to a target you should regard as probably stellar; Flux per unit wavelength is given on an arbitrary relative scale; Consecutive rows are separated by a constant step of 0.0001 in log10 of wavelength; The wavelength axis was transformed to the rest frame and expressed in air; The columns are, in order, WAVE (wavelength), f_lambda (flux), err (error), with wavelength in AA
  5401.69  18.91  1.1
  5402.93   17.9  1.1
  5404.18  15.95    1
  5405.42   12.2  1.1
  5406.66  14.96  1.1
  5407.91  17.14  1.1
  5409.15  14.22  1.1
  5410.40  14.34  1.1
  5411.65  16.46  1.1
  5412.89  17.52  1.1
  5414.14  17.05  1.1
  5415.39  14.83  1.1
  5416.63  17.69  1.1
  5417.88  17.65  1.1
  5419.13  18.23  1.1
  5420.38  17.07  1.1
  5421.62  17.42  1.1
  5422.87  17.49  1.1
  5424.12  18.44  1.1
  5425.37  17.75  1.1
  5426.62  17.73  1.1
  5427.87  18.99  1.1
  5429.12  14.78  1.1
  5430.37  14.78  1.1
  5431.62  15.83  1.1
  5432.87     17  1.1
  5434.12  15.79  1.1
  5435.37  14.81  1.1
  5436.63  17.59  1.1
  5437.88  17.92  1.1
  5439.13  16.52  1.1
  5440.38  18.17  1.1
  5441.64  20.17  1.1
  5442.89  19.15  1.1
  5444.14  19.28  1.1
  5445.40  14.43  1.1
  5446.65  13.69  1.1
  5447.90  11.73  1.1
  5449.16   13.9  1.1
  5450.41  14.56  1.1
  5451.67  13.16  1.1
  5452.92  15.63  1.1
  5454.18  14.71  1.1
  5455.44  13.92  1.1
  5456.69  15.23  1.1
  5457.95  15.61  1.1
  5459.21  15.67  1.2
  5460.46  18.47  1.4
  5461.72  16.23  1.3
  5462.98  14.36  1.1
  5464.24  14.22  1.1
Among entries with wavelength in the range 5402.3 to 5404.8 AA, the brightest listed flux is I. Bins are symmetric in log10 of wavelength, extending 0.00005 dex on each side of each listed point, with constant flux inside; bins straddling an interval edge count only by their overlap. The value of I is 17.9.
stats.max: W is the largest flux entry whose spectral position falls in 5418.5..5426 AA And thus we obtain 18.44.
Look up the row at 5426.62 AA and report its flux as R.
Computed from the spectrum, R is 17.73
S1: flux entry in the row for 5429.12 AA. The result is 14.78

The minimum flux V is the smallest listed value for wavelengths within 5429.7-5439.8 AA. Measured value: 14.78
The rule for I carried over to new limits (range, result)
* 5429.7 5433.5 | 17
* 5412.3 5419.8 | 18.23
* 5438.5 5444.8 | 20.17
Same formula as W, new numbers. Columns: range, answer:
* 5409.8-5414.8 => 17.52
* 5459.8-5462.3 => 18.47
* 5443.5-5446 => 19.28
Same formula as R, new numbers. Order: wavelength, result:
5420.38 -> 17.07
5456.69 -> 15.23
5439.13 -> 16.52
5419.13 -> 18.23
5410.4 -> 14.34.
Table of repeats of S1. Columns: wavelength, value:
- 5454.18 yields 14.71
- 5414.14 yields 17.05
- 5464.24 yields 14.22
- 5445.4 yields 14.43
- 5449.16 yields 13.9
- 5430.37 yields 14.78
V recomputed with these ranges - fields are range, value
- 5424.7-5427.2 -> 17.73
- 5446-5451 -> 11.73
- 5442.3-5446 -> 14.43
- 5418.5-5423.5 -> 17.07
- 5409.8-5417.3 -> 14.34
